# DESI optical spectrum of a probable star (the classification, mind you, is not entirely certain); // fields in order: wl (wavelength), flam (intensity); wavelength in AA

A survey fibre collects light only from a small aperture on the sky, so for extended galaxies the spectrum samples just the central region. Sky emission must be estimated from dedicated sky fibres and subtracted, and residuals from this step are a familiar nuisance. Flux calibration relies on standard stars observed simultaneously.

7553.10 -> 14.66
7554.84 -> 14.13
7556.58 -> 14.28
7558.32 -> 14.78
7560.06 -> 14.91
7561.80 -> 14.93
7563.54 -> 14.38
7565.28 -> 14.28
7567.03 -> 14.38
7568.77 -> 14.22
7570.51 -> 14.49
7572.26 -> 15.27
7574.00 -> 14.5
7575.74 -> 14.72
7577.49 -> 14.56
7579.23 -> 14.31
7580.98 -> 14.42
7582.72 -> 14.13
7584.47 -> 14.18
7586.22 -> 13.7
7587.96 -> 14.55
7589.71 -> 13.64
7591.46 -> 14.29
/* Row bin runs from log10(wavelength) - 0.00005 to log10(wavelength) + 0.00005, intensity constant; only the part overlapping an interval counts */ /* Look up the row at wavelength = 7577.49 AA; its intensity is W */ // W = 14.56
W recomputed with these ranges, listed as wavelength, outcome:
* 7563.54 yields 14.38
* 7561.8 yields 14.93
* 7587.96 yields 14.55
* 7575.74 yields 14.72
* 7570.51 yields 14.49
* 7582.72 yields 14.13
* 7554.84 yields 14.13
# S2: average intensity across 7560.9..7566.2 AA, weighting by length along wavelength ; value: 14.5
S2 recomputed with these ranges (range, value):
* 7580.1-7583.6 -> 14.3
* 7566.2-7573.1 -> 14.6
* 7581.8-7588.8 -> 14.2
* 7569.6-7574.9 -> 14.8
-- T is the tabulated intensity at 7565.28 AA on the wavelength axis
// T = 14.28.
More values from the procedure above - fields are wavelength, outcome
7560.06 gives 14.91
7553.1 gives 14.66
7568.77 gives 14.22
